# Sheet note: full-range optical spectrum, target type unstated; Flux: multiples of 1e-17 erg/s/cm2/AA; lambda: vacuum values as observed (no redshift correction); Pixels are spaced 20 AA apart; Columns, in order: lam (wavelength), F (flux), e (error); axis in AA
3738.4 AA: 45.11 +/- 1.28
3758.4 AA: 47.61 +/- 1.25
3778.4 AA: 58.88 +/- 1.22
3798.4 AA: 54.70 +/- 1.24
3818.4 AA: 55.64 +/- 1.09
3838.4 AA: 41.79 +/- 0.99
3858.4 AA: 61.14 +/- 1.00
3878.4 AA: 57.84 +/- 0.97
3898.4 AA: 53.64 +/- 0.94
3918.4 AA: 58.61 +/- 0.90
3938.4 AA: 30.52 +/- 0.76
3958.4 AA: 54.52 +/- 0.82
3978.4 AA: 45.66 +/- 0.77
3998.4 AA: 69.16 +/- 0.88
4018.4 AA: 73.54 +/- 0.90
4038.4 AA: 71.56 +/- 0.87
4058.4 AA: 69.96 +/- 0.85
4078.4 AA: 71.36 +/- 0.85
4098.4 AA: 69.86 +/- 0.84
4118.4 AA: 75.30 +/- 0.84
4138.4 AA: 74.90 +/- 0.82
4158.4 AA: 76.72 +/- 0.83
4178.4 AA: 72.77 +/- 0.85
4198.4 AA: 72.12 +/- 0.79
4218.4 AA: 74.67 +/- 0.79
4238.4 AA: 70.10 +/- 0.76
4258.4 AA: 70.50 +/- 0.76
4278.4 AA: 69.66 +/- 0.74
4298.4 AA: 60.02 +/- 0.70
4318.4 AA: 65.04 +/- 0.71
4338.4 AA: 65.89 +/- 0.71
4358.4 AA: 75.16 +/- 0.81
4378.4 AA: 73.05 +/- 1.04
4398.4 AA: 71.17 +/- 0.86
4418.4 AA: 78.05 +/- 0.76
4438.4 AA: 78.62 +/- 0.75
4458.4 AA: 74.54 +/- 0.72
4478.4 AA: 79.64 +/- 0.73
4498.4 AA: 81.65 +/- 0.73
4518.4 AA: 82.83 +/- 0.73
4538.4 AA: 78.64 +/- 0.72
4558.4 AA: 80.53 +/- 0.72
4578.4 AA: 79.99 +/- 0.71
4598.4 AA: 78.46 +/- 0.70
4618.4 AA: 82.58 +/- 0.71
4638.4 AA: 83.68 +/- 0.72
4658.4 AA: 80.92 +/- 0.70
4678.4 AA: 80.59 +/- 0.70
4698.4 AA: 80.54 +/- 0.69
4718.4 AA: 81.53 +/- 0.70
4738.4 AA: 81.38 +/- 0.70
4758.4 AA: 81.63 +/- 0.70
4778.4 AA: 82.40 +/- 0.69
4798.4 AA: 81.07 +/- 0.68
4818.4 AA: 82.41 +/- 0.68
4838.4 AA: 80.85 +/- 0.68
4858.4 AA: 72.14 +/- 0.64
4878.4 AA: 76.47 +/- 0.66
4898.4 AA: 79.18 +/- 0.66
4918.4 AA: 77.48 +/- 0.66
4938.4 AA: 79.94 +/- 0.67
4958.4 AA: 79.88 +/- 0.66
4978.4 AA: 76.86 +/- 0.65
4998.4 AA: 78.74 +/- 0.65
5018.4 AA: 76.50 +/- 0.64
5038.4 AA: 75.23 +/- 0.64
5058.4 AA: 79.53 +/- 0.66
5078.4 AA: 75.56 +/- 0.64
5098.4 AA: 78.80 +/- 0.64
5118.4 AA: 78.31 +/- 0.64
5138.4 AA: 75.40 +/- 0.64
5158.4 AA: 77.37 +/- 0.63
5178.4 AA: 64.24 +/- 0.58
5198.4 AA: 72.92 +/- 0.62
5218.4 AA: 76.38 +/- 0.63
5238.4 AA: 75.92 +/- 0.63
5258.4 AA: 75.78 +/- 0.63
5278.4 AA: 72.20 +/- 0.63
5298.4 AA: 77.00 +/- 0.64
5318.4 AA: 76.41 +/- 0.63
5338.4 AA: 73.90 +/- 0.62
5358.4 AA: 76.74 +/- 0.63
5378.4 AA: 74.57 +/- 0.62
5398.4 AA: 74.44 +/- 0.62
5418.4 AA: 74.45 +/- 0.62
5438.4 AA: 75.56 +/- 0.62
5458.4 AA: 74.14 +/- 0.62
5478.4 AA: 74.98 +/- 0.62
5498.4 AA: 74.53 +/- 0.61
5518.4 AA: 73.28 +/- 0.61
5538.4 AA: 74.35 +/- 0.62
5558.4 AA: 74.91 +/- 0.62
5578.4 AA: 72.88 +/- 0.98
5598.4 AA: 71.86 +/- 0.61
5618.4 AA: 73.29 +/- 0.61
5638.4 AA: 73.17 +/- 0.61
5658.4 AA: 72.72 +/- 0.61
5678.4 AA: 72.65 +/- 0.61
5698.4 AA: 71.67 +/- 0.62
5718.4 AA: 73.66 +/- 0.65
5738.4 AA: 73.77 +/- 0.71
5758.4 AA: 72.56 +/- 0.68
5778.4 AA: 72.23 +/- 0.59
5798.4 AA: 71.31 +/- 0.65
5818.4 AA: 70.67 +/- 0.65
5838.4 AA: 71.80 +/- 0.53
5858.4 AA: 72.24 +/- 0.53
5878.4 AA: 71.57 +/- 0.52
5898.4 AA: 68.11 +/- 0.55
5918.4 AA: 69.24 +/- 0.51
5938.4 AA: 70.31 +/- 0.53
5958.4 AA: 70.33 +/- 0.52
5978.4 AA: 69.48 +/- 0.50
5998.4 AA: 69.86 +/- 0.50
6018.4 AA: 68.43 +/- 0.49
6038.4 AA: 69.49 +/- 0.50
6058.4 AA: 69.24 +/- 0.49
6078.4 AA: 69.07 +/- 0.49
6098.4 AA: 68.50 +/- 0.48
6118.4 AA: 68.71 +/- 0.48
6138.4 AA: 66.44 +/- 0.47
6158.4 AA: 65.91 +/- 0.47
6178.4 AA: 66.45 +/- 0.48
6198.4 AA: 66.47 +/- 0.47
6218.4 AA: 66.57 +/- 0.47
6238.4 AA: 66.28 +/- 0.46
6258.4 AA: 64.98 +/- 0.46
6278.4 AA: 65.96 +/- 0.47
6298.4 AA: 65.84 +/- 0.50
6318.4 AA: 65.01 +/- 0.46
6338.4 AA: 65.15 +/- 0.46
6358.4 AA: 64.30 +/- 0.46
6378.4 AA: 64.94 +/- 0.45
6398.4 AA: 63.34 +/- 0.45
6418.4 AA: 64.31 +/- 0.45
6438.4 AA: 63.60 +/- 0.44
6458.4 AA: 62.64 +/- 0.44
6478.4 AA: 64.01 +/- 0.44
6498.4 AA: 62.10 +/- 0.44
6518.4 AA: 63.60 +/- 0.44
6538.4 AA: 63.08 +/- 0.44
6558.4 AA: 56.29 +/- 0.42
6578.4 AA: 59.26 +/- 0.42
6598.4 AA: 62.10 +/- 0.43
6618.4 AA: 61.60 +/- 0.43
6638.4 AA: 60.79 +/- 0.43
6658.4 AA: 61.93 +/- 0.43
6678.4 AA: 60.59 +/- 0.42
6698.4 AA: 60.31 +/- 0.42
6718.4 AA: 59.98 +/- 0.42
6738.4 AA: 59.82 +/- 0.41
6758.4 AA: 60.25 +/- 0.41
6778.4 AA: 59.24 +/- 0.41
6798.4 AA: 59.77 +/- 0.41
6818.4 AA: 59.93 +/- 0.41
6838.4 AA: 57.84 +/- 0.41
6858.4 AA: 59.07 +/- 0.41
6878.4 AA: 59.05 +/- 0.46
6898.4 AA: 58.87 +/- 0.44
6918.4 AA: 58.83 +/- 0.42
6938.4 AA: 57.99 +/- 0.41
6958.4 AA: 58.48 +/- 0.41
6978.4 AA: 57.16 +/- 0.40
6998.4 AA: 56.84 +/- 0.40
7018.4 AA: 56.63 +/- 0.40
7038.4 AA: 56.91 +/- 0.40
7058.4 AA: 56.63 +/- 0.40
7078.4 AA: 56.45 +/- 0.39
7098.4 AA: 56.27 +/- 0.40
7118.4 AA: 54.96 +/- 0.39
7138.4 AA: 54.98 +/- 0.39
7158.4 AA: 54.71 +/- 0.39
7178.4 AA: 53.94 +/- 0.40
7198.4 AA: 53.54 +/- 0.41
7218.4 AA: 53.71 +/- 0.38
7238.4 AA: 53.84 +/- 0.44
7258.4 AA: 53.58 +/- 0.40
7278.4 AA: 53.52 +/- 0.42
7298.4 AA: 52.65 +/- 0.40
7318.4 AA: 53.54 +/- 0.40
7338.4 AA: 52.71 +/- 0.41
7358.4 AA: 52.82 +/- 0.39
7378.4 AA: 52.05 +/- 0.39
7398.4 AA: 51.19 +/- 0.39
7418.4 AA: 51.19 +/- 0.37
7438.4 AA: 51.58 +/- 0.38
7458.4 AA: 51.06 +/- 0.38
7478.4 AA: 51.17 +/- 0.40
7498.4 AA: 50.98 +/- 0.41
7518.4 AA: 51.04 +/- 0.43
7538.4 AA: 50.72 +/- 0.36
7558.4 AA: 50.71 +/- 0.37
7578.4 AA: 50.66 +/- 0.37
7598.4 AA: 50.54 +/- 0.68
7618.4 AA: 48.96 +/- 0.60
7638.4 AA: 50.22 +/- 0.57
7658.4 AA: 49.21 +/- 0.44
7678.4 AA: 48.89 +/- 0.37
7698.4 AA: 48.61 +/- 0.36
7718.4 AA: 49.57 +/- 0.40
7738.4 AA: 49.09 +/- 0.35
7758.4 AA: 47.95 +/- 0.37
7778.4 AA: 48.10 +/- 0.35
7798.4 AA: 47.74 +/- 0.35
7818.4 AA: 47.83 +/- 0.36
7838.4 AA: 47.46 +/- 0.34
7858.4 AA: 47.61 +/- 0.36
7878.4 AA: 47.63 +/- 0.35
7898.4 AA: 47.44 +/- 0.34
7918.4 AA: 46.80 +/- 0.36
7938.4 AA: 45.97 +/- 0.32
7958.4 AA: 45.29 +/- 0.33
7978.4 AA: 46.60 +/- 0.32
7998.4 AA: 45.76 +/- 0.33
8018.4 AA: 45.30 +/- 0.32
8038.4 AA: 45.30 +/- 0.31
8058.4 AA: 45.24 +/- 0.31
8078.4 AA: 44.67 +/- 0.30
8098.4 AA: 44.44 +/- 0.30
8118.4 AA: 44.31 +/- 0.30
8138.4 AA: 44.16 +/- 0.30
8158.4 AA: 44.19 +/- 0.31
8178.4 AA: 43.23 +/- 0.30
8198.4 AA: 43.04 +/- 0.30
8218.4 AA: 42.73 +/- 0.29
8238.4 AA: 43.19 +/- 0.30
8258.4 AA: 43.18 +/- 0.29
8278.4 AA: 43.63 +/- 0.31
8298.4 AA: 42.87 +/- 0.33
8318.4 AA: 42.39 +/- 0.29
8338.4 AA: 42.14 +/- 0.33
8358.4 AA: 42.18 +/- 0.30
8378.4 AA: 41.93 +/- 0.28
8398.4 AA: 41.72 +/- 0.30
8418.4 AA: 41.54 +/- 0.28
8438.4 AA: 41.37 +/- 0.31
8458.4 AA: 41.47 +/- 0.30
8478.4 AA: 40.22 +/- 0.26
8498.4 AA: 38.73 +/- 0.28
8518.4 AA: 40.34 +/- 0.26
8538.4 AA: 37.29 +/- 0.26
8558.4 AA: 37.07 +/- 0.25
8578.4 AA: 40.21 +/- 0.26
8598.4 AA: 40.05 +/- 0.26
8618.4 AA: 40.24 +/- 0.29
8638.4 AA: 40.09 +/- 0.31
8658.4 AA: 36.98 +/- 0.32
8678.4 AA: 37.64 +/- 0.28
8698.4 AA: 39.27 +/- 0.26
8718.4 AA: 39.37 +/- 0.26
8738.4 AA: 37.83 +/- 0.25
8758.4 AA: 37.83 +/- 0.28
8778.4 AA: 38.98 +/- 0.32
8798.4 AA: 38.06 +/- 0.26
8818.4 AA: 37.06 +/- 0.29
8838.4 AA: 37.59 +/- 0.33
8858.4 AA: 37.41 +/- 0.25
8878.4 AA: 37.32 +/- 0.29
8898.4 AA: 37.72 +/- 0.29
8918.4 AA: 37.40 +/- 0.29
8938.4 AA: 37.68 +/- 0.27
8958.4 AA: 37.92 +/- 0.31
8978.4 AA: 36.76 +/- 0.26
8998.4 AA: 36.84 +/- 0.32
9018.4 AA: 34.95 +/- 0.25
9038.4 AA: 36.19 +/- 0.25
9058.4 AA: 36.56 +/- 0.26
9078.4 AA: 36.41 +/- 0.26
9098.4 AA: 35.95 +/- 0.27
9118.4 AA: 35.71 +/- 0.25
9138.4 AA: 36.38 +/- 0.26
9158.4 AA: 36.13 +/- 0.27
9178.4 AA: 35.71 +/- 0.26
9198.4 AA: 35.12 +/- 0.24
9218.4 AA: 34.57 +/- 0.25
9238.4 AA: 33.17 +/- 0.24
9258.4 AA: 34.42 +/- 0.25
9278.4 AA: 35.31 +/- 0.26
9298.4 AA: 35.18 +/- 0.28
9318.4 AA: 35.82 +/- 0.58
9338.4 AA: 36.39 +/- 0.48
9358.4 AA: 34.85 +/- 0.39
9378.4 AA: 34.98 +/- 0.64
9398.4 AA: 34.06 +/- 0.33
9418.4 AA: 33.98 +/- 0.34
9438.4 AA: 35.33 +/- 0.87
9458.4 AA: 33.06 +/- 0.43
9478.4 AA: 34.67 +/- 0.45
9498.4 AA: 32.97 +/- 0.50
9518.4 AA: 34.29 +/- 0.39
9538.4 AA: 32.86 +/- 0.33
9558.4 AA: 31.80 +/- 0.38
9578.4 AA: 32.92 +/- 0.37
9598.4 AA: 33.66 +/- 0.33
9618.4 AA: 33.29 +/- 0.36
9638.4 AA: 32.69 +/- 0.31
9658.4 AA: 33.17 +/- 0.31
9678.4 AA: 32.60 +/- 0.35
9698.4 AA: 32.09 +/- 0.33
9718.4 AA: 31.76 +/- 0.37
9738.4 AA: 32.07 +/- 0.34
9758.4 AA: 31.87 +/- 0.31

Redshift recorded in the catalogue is 0.000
